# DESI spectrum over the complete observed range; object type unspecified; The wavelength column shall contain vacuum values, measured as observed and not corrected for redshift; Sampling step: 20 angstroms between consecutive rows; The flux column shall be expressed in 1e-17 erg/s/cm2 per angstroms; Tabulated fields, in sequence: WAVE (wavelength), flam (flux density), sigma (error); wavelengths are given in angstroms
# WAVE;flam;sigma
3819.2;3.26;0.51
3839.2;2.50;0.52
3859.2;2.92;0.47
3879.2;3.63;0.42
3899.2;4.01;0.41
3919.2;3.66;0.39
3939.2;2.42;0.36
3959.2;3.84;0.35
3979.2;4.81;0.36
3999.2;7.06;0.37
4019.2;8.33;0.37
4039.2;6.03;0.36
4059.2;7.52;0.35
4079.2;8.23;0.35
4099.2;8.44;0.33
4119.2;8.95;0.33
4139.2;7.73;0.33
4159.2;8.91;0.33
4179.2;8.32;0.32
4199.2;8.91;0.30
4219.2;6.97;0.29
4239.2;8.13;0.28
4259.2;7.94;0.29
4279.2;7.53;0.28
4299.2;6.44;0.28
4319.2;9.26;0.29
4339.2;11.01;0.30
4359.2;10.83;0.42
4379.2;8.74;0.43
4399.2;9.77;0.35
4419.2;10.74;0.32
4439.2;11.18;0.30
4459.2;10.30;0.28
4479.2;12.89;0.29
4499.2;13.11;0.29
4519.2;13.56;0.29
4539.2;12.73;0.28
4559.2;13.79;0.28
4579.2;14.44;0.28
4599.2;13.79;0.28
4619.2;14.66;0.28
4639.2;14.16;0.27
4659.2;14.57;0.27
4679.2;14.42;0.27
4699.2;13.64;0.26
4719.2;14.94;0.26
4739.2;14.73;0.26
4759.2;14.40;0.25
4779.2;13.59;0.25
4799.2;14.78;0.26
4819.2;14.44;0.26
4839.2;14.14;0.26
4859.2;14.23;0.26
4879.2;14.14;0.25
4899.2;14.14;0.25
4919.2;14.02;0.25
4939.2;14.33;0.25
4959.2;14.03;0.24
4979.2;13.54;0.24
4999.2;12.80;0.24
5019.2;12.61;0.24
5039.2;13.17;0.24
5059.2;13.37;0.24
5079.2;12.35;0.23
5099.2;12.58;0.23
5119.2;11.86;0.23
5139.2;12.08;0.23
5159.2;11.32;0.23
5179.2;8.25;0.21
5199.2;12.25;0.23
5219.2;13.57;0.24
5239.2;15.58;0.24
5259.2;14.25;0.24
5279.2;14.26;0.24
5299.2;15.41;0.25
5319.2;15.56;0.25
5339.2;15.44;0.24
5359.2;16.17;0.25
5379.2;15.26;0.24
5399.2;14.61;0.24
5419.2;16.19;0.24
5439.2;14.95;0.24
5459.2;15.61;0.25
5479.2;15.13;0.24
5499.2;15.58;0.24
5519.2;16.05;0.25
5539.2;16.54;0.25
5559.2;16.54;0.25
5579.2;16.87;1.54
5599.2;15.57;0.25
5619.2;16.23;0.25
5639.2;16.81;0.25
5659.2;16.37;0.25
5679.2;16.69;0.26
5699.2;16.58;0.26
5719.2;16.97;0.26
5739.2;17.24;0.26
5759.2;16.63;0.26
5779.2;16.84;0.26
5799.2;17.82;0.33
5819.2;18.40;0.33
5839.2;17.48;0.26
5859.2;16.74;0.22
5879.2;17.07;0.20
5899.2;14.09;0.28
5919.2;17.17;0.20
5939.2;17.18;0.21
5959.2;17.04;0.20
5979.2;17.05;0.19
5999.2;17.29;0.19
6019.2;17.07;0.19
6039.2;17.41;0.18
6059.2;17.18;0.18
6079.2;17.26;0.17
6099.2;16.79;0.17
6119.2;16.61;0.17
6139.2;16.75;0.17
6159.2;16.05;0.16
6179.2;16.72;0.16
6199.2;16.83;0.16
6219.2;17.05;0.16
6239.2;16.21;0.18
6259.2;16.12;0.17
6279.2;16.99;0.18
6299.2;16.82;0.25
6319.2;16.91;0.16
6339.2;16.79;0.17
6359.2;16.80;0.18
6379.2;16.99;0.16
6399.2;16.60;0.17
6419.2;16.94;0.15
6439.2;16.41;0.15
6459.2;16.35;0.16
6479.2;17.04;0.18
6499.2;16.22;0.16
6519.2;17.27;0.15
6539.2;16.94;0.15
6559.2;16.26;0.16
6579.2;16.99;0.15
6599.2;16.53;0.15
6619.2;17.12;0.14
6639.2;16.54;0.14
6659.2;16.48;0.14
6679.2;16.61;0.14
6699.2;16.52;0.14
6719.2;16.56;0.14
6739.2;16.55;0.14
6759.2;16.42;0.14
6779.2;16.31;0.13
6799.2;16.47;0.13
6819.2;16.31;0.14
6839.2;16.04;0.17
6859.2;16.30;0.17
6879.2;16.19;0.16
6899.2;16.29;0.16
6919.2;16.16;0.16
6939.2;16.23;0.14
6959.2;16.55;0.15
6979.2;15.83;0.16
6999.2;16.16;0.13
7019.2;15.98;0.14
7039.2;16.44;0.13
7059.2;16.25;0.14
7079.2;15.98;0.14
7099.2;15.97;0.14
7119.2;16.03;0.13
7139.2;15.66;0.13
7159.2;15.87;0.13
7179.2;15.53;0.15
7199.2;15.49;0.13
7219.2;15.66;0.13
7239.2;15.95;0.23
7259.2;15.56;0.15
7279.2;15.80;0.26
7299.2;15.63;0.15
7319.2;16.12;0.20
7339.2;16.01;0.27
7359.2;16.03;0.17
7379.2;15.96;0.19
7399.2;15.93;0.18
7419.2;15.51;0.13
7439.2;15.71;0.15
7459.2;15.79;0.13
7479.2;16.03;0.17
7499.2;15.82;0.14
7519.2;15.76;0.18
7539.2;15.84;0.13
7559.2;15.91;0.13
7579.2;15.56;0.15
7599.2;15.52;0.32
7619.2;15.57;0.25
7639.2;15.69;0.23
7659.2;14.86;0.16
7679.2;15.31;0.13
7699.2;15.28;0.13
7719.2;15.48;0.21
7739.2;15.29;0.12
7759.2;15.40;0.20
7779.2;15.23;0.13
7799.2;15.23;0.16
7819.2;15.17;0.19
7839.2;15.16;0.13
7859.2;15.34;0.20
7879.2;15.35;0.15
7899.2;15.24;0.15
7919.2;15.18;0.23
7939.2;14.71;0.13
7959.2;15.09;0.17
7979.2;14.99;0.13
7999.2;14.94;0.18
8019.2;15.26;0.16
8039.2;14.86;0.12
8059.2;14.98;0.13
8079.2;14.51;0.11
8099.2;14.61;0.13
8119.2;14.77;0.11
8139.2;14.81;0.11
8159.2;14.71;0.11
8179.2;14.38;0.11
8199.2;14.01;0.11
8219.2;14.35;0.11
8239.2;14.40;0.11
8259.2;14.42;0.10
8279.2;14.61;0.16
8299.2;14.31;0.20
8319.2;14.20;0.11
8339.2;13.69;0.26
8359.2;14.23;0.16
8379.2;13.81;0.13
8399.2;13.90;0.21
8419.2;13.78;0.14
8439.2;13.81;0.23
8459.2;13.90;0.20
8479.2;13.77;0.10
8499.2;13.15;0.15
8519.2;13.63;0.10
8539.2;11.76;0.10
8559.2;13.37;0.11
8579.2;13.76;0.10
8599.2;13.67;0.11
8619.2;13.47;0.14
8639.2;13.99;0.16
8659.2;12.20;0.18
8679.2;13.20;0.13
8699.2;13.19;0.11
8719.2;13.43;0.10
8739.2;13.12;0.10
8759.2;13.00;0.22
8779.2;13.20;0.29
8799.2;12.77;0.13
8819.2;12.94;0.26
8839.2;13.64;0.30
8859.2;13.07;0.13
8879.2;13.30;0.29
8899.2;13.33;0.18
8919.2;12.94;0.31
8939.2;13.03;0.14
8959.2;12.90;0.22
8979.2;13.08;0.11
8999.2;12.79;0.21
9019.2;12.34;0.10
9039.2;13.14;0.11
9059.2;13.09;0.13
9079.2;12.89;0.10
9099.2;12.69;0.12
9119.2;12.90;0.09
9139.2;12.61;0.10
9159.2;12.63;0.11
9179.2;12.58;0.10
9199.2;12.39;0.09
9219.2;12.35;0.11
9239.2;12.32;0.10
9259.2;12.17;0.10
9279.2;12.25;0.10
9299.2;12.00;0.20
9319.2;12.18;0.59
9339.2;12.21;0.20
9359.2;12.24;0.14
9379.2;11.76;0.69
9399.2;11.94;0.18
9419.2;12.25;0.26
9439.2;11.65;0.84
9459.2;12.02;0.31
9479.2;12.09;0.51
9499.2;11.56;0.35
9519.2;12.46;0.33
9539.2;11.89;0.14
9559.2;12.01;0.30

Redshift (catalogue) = 0.000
